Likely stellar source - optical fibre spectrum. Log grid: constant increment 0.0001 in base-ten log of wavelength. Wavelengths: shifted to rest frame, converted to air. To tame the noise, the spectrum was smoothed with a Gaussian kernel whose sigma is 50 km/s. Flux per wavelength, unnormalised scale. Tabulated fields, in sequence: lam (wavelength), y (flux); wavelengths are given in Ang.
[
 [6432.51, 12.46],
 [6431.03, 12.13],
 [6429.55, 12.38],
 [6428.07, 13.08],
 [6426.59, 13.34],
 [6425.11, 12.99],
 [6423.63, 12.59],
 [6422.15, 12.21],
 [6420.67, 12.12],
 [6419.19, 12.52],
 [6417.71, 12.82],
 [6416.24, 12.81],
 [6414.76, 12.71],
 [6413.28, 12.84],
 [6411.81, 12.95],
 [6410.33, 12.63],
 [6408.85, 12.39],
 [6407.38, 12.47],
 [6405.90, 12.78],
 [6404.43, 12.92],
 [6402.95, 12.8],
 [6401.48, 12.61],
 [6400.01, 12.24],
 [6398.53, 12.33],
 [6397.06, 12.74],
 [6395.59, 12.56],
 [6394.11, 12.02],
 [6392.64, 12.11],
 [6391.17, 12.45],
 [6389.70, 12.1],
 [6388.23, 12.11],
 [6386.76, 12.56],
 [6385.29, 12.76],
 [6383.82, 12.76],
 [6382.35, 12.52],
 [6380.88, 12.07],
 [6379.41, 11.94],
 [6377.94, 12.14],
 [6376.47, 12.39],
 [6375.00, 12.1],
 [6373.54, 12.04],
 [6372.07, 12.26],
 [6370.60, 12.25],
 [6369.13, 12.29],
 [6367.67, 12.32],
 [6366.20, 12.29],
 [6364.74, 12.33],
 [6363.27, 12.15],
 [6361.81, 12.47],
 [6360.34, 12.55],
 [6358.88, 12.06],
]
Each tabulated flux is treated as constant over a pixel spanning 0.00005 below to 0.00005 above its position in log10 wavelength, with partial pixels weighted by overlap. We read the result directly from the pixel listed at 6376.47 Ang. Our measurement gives 12.39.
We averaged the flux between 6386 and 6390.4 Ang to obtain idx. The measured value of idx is 12.3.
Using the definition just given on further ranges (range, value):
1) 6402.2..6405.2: 12.9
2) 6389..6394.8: 12.2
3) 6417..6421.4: 12.5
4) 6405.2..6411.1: 12.6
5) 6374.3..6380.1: 12.1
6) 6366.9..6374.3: 12.2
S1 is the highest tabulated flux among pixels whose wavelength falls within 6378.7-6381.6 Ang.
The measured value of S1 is 12.07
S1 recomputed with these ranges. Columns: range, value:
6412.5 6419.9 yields 12.84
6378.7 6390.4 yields 12.76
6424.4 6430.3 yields 13.34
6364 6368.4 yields 12.33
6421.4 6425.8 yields 12.99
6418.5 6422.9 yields 12.52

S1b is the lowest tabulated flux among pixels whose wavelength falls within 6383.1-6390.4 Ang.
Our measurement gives 12.1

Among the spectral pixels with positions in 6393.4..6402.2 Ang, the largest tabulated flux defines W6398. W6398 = 12.74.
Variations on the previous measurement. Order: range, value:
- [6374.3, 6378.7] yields 12.39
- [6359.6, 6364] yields 12.55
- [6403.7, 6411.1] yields 12.92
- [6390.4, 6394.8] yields 12.45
